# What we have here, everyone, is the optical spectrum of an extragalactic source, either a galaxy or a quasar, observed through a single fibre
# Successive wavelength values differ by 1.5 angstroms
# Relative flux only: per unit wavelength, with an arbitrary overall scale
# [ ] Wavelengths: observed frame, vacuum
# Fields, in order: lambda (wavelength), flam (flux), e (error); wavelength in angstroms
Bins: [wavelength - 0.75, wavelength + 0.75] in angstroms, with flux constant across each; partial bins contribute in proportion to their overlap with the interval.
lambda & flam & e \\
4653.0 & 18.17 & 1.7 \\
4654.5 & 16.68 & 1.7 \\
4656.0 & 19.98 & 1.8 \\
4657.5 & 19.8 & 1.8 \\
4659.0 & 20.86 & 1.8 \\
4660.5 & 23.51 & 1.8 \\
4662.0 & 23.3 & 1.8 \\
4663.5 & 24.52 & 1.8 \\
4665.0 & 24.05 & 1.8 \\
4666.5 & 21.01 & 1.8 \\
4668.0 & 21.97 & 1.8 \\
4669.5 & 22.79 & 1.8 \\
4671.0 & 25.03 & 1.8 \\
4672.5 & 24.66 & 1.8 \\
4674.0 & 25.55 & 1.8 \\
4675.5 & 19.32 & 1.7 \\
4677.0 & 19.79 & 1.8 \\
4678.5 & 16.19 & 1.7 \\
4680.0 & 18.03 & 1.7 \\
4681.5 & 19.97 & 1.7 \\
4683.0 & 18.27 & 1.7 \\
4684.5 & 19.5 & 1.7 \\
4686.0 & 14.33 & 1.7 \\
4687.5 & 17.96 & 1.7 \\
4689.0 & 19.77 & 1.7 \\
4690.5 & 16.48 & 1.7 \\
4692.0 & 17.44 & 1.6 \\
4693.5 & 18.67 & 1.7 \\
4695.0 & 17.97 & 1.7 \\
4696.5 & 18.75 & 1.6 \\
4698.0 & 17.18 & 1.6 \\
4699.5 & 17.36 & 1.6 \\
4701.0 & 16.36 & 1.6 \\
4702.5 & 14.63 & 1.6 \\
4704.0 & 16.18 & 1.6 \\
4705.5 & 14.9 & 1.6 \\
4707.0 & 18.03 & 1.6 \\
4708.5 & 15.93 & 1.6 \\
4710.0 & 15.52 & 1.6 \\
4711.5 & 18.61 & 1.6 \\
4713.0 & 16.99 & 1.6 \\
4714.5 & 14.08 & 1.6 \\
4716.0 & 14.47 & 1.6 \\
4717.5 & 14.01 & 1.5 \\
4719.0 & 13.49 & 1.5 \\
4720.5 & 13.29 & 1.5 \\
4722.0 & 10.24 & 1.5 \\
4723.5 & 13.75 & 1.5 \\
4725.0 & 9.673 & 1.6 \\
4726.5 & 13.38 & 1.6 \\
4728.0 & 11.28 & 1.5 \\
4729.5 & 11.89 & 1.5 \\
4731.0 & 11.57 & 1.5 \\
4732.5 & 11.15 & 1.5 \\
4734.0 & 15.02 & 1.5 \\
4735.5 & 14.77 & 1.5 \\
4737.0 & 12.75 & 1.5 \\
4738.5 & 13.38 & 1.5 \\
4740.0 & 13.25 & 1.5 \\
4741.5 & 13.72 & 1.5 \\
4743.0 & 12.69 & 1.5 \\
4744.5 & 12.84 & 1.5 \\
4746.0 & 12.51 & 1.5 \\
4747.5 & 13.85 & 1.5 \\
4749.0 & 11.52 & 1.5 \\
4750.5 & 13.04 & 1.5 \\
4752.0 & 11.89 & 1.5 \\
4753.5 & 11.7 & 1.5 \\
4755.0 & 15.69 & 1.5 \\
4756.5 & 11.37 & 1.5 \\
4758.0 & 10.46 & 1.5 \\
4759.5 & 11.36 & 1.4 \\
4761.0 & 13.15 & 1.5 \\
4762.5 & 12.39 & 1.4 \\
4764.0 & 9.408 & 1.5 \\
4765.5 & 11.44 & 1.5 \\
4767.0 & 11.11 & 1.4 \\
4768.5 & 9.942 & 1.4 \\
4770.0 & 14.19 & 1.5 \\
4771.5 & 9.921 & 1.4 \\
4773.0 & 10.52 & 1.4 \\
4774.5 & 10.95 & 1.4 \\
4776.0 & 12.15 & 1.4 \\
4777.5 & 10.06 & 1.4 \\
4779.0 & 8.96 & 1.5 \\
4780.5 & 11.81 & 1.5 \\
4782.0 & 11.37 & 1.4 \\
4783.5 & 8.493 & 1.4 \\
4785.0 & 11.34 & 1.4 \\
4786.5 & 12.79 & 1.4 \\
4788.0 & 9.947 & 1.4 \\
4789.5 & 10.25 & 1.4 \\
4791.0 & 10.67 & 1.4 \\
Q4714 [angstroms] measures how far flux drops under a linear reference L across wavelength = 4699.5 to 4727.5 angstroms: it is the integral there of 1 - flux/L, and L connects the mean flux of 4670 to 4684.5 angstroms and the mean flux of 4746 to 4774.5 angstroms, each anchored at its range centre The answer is 3.7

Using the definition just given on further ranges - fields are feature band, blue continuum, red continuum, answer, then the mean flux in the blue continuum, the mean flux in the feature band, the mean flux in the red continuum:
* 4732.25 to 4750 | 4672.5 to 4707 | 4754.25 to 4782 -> 0.7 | 18.1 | 13.2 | 11.4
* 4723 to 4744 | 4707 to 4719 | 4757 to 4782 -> 1.9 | 15.7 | 12.7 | 11.1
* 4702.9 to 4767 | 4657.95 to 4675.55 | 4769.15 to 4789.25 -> 9.9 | 23.1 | 13.2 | 10.9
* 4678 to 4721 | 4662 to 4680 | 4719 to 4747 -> 2.4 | 22.1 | 16.7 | 12.7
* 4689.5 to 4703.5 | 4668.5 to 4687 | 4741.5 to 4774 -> 0.8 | 20.3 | 17.2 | 12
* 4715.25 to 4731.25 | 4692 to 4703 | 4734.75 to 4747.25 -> 2.6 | 17.3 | 12.5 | 13.3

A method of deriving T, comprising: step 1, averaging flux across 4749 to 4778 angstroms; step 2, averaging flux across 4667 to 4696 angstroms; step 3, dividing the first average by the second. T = 0.6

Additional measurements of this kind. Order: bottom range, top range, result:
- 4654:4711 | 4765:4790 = 0.57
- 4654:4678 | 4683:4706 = 0.78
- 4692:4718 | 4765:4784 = 0.66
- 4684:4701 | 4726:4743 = 0.73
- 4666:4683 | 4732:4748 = 0.63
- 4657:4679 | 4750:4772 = 0.53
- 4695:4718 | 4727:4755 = 0.79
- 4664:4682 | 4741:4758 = 0.59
